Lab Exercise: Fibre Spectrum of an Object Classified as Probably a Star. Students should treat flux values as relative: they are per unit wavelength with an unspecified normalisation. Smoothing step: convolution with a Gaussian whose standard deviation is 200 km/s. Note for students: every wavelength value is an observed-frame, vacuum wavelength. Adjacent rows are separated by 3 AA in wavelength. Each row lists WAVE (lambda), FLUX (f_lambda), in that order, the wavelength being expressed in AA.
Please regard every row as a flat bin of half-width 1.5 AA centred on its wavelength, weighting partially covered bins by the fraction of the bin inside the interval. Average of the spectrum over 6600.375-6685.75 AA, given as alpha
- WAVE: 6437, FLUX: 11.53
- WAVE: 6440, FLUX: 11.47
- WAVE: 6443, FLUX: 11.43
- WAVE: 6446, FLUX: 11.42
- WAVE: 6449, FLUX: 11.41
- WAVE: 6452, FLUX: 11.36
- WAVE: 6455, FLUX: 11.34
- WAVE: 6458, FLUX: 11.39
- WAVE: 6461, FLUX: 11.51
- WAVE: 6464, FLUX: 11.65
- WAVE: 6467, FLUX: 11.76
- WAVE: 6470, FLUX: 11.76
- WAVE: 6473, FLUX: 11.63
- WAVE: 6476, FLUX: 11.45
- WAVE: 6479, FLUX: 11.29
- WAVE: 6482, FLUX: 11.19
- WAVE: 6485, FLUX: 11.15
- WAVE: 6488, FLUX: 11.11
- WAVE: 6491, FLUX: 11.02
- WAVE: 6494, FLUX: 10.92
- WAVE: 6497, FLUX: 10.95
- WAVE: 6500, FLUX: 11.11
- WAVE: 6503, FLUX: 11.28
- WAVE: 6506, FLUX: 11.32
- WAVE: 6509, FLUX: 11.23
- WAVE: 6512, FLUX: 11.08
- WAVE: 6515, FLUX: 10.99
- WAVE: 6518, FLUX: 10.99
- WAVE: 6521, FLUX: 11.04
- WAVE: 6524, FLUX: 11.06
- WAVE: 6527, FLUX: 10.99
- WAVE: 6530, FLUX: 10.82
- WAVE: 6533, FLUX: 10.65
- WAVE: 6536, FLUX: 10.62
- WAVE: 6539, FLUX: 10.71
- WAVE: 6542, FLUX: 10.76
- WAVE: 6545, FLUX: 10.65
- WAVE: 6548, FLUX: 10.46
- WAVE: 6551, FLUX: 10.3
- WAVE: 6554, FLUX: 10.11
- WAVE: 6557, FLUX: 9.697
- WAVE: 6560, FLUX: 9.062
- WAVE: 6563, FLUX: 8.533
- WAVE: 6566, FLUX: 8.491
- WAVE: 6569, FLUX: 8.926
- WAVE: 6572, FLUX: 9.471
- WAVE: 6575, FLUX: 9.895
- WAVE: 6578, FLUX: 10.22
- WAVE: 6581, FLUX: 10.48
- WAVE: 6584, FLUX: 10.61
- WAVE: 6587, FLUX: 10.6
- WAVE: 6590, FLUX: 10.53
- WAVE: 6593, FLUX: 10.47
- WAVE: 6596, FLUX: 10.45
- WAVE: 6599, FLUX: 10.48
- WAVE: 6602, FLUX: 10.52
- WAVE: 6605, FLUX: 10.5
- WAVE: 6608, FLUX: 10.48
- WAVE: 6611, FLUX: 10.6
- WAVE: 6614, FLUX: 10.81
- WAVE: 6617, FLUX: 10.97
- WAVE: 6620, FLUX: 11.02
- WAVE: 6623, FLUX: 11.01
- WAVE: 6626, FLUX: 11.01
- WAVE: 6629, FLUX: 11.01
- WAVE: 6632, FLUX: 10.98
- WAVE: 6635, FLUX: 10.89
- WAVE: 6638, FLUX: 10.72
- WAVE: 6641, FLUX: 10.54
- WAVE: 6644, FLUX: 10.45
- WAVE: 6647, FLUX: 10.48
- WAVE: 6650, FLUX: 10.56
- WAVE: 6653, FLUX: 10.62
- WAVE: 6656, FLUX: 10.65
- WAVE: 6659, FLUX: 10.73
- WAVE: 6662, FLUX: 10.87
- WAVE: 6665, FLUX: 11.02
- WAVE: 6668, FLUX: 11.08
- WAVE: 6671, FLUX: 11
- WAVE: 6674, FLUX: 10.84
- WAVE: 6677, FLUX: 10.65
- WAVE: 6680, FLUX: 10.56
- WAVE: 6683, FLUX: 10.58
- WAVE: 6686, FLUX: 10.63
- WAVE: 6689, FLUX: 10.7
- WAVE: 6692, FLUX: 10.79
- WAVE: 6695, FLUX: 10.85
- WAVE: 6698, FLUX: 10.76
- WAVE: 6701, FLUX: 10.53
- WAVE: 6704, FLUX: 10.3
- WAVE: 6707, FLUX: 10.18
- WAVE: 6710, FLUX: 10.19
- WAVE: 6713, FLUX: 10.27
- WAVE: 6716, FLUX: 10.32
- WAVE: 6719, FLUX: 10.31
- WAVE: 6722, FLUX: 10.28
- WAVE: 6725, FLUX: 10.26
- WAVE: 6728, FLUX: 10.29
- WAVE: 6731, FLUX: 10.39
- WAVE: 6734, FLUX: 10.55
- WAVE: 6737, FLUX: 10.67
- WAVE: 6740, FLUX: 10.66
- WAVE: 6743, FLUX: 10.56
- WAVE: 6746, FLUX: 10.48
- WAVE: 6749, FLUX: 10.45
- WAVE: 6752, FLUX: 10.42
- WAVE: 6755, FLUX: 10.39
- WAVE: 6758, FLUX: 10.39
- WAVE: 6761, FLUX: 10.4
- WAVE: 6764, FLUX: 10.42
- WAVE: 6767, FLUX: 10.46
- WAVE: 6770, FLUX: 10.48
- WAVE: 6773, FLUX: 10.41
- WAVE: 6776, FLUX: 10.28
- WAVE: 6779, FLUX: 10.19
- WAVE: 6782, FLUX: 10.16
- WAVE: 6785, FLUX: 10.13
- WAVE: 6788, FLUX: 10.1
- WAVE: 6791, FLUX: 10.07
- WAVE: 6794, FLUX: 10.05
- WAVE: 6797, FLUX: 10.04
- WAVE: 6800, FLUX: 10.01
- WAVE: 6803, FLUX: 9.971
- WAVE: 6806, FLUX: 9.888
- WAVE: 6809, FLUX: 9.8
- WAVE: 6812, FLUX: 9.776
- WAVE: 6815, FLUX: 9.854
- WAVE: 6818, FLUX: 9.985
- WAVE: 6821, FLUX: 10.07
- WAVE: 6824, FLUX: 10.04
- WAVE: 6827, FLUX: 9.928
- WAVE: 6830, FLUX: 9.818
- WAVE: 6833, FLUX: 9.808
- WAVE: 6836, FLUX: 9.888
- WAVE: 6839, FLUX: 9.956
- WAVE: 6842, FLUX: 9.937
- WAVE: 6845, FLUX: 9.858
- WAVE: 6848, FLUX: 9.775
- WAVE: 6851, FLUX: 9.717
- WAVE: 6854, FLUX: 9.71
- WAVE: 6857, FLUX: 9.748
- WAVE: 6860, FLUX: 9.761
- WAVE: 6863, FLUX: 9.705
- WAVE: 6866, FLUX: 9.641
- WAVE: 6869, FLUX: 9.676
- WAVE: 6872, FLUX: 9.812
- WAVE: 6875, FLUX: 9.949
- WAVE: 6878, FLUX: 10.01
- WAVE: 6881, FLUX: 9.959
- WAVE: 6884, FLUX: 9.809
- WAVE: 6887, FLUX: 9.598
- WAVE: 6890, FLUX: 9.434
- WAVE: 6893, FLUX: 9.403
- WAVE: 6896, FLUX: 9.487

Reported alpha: 10.8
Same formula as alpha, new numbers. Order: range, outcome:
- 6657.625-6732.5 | 10.6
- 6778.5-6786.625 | 10.2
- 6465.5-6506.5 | 11.3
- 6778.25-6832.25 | 9.99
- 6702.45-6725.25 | 10.3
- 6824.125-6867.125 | 9.81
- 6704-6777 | 10.4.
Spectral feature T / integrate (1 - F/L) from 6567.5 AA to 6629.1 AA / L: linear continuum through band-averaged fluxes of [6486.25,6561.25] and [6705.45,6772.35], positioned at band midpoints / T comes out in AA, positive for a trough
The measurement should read 1.0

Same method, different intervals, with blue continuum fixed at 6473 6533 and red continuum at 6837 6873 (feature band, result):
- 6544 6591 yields 4.33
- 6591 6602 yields 0.28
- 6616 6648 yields -0.63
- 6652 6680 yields -0.88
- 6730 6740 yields -0.33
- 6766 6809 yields -0.48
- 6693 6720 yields -0.22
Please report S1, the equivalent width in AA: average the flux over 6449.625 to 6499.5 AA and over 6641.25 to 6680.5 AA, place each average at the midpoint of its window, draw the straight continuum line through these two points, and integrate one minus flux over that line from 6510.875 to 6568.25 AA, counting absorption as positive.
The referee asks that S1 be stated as 4.0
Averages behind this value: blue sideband 11.3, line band 10.3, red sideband 10.7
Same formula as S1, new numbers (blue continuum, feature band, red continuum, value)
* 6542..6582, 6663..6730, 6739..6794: -2.8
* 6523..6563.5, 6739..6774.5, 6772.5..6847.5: -1.4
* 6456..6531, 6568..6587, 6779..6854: 1.5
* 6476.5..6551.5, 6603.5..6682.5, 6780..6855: -1.8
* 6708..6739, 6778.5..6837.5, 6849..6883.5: 0.3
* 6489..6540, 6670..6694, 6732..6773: -0.2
